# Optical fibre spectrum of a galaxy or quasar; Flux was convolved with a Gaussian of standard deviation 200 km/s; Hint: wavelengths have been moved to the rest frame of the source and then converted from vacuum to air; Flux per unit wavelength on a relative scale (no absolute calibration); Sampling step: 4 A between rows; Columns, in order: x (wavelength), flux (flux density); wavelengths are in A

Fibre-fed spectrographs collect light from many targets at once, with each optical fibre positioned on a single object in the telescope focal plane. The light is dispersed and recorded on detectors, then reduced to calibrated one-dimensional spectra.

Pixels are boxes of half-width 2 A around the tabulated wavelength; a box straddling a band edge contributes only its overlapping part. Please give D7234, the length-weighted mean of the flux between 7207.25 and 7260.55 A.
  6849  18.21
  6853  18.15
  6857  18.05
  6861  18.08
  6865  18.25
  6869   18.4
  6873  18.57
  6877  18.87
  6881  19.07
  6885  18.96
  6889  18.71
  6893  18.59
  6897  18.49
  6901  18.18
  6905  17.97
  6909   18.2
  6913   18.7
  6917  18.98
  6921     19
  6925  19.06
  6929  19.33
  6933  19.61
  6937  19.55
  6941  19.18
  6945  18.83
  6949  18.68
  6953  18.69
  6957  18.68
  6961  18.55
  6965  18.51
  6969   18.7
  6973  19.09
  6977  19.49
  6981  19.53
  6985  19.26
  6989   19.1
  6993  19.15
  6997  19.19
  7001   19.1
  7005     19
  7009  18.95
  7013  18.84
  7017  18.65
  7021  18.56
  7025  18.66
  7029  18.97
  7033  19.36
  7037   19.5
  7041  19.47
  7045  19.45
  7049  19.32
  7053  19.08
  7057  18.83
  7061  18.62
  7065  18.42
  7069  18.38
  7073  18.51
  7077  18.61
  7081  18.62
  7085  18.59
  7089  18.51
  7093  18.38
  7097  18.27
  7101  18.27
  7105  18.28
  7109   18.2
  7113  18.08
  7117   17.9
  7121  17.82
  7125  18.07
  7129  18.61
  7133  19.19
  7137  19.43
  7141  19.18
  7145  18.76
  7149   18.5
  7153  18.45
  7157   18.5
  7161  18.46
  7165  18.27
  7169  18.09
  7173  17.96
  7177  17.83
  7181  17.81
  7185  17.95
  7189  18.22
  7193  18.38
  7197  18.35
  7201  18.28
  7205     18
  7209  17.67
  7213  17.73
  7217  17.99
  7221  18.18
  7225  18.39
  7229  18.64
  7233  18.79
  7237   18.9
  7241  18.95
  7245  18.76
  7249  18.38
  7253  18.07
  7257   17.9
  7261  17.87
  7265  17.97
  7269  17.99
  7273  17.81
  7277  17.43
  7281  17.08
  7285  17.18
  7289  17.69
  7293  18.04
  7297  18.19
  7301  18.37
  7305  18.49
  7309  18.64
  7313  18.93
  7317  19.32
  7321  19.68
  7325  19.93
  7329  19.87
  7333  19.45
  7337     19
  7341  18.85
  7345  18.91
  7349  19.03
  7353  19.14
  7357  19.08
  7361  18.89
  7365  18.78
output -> 18.3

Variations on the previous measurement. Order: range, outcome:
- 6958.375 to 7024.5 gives 19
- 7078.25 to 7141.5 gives 18.4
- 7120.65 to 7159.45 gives 18.7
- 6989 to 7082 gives 18.9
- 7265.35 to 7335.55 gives 18.5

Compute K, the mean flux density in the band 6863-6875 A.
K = 18.4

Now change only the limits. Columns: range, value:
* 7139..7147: 19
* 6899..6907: 18.1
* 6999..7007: 19.1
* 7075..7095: 18.5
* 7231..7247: 18.9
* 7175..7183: 17.8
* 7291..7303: 18.2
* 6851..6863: 18.1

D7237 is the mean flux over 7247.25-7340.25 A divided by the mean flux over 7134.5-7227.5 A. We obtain 1.0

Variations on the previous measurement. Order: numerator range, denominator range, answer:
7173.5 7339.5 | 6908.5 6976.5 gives 0.97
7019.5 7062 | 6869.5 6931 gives 1.02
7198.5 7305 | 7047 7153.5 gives 0.98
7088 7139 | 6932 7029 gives 0.97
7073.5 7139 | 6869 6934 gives 0.98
